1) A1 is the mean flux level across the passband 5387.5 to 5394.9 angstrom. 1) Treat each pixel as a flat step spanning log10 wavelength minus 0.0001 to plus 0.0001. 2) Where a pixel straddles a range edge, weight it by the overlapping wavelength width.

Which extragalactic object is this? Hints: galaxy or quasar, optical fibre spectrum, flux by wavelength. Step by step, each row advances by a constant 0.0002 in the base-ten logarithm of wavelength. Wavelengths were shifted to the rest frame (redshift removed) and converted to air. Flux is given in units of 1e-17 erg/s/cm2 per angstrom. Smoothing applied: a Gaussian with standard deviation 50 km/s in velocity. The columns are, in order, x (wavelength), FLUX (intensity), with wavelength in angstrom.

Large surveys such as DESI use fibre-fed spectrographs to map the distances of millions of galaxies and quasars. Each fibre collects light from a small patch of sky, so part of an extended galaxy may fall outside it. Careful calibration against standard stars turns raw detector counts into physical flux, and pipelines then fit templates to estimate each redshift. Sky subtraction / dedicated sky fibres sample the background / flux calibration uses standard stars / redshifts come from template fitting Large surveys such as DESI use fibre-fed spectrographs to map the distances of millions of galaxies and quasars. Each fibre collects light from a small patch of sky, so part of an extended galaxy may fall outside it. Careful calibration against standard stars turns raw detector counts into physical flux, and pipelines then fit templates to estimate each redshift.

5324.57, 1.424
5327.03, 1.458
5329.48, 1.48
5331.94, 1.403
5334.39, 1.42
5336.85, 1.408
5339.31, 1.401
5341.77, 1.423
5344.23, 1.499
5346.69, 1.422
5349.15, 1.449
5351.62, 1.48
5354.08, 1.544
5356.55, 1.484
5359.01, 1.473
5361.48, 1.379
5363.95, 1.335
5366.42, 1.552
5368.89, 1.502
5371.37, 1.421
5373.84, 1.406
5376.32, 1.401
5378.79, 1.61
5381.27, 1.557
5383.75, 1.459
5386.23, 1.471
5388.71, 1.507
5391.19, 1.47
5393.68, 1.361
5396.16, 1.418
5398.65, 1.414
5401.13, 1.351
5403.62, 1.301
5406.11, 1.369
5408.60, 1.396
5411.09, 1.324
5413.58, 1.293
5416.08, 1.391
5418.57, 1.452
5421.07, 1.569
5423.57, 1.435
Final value 1.45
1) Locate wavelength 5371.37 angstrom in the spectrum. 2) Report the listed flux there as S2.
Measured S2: 1.421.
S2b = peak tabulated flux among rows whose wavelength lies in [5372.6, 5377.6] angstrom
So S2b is 1.406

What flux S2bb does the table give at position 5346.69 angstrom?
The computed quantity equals 1.422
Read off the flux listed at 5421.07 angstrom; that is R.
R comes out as 1.569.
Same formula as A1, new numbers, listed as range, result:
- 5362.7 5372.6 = 1.45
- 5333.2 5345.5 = 1.43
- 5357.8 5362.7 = 1.43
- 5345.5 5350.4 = 1.43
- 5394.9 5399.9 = 1.42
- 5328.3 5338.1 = 1.43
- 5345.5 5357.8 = 1.48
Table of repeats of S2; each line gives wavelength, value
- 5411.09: 1.324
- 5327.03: 1.458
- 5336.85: 1.408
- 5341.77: 1.423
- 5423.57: 1.435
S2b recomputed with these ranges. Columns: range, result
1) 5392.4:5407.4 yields 1.418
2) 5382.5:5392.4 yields 1.507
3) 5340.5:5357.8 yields 1.544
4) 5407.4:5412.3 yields 1.396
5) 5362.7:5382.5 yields 1.61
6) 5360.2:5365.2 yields 1.379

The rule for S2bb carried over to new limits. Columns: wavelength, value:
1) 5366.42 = 1.552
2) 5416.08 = 1.391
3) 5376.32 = 1.401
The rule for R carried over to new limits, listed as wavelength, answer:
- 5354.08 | 1.544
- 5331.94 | 1.403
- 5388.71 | 1.507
